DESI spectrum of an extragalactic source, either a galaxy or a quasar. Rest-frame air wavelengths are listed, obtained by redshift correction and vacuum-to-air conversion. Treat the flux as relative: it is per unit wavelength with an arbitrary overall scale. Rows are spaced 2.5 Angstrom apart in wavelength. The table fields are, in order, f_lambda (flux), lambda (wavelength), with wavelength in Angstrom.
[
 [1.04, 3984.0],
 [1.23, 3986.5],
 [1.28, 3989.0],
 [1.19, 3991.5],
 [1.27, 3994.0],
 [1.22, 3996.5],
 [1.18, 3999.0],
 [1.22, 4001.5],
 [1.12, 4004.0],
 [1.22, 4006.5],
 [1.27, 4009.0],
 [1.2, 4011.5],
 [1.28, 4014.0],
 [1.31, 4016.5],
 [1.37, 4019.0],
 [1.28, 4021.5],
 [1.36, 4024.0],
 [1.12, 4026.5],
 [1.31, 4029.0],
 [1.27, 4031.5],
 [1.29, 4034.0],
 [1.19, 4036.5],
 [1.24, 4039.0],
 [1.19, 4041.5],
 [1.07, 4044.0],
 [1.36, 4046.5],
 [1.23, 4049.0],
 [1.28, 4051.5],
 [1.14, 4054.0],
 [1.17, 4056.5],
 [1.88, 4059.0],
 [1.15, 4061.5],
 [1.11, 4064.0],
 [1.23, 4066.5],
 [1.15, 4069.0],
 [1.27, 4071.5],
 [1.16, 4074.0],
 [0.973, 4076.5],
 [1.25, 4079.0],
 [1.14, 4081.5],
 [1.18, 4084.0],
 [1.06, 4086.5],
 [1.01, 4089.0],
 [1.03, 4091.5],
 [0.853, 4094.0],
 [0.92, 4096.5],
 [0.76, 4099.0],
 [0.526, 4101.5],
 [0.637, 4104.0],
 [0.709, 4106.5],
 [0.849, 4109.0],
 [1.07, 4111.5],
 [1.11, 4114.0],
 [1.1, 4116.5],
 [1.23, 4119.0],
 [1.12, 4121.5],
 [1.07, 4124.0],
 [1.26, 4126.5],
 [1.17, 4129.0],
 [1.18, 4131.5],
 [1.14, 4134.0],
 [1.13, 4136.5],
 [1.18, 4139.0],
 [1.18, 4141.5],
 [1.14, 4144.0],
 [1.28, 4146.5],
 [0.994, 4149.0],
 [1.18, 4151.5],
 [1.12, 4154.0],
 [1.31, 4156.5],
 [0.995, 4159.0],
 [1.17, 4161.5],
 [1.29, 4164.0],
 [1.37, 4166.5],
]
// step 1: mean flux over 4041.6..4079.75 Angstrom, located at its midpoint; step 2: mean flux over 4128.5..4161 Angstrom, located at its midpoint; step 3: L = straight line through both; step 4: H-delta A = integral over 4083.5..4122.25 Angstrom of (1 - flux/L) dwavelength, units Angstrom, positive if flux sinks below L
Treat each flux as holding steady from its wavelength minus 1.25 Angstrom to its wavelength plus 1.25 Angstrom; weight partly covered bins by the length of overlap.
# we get 8.10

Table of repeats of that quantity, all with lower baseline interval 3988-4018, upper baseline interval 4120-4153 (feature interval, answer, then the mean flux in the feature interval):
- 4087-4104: 4.8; 0.843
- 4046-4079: -1.1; 1.24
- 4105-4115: 2.1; 0.923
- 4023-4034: -0.4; 1.27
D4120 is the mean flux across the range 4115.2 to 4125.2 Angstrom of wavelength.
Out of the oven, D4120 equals 1.13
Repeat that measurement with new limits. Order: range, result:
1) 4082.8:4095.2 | 1.03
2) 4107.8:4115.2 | 1.01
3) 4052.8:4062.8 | 1.33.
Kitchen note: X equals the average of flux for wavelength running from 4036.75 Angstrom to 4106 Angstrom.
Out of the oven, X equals 1.11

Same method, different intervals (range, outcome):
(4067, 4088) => 1.15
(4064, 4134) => 1.04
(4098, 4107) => 0.651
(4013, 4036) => 1.28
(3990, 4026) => 1.25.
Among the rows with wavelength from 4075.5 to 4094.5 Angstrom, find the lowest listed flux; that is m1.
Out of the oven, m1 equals 0.853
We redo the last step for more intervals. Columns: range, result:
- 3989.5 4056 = 1.07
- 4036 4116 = 0.526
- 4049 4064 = 1.11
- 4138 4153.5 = 0.994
